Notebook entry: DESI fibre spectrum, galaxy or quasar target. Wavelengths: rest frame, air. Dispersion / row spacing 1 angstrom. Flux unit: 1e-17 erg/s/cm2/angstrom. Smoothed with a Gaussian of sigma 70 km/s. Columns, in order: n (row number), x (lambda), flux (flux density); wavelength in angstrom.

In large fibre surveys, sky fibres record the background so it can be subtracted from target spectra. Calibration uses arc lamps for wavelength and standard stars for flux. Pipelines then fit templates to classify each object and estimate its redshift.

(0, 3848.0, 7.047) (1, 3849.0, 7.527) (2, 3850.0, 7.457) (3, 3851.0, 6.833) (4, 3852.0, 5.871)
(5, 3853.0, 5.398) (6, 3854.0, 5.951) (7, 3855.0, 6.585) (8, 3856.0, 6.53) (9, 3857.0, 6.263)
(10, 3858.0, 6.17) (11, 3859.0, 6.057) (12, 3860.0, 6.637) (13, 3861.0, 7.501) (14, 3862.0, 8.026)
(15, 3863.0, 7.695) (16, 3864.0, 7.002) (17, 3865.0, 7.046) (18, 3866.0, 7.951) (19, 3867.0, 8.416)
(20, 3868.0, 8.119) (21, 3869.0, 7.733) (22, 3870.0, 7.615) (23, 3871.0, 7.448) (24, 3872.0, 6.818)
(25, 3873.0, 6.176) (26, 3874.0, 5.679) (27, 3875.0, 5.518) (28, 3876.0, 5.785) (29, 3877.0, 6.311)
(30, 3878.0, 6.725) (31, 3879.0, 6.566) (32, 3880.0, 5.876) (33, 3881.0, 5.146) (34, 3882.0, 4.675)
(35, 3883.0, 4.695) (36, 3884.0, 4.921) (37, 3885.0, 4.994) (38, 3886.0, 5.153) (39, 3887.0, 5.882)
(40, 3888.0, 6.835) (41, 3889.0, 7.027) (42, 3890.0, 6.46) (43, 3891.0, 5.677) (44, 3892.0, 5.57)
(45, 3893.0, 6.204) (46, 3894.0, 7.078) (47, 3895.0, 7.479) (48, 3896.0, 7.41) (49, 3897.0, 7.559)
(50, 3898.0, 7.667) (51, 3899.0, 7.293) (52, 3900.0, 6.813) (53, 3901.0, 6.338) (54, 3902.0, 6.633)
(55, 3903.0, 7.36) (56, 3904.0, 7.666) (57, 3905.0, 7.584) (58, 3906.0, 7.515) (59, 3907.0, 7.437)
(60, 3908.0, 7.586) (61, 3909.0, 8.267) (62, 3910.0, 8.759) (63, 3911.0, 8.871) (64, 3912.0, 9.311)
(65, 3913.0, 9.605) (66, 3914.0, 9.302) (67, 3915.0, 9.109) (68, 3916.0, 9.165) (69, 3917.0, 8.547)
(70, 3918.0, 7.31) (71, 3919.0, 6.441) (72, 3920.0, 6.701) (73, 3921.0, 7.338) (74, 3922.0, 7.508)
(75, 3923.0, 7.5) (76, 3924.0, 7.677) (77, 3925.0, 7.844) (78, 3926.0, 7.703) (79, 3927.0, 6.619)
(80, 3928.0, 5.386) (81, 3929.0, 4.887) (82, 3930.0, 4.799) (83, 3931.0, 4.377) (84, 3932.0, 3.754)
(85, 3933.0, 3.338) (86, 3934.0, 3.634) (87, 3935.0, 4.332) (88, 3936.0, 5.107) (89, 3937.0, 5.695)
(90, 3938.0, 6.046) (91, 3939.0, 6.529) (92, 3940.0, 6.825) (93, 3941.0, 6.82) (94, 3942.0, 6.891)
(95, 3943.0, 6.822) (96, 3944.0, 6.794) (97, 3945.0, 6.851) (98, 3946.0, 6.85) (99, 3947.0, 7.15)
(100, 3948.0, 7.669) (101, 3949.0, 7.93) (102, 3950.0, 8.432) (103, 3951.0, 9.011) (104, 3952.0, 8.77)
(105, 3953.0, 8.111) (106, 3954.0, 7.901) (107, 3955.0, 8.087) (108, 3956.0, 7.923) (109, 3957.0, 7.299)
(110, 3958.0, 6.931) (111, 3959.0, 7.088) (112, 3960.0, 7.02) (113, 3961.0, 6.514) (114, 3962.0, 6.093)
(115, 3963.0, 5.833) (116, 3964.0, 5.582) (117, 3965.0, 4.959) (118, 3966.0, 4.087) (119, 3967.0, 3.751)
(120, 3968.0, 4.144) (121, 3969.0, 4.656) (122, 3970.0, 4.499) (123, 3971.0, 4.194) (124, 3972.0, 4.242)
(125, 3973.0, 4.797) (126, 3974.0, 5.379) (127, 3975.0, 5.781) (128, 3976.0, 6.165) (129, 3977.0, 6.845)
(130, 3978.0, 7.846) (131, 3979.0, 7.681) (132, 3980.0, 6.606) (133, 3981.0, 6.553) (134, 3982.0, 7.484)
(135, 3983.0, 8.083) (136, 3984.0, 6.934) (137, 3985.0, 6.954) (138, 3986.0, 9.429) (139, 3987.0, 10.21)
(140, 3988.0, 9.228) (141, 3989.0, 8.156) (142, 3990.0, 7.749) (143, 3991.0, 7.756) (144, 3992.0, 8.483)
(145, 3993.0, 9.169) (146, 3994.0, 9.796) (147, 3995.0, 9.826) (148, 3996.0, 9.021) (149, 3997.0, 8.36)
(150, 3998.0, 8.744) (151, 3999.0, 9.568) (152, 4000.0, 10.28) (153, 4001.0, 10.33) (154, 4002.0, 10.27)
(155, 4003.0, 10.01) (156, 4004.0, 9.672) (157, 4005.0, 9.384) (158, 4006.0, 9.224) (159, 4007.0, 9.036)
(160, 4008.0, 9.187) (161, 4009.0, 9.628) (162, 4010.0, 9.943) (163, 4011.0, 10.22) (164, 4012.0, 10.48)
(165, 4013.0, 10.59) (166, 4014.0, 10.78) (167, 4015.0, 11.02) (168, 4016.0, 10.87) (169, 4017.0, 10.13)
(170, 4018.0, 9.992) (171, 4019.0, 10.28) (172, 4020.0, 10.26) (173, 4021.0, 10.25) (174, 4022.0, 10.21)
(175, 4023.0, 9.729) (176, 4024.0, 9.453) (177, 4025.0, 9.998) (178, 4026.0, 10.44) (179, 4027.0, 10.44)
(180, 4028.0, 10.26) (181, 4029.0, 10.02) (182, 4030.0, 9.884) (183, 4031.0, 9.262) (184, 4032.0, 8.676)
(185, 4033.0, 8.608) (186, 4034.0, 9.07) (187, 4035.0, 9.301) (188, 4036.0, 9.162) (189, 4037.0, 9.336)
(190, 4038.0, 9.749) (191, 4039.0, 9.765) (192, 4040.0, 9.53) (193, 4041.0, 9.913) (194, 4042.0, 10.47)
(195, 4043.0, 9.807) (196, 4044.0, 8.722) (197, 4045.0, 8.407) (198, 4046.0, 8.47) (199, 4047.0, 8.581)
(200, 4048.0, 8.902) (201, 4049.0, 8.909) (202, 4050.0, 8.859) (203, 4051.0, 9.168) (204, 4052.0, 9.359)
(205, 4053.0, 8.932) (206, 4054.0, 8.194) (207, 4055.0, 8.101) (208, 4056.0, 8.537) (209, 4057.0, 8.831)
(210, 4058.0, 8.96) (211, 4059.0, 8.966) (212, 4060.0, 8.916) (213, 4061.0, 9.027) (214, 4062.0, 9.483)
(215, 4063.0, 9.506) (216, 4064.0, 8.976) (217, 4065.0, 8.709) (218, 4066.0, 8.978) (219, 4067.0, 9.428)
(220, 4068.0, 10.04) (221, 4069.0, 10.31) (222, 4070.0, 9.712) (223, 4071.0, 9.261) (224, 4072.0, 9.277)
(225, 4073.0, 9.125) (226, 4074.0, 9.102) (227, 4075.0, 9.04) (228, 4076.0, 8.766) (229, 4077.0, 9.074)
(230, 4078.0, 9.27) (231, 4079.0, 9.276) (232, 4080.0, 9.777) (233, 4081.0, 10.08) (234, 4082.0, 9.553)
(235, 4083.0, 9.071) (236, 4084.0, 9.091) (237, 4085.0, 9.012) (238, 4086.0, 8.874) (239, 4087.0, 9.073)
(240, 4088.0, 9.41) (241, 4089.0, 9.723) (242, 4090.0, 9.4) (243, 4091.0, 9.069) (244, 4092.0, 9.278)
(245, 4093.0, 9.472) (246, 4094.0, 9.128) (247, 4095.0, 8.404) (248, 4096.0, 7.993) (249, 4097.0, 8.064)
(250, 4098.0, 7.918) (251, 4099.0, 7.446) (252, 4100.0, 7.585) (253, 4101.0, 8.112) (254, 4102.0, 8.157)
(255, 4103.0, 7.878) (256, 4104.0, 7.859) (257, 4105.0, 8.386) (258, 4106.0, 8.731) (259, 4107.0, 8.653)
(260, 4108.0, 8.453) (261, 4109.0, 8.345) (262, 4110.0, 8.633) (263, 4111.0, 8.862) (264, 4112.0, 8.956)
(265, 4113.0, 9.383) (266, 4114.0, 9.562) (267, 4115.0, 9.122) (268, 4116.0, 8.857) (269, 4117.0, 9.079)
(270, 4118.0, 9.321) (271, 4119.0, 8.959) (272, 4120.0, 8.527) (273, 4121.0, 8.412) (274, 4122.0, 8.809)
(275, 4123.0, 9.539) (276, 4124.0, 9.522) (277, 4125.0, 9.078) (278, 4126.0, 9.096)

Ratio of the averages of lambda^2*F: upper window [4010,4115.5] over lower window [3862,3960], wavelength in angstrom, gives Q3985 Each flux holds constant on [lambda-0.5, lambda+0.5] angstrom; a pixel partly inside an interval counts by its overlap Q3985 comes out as 1.44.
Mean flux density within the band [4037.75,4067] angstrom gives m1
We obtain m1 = 9.06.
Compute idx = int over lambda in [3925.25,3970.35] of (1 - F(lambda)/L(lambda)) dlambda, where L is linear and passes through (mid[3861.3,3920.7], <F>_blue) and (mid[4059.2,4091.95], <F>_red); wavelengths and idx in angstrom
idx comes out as 8.9 angstrom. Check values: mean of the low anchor 7.06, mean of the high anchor 9.29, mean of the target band 6.23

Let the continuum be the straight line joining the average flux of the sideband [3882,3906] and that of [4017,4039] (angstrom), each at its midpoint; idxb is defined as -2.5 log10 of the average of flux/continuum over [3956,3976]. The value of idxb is 0.438 mag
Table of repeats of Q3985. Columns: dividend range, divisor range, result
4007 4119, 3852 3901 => 1.55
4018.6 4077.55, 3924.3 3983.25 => 1.56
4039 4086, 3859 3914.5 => 1.44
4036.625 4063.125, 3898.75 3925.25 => 1.24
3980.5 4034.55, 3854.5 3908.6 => 1.50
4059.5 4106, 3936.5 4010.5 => 1.26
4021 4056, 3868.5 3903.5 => 1.58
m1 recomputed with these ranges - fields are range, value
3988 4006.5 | 9.21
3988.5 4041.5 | 9.65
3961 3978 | 5.19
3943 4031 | 8.2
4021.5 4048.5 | 9.49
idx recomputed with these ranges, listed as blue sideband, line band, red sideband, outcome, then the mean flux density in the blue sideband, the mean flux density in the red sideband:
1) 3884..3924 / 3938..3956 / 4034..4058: 0.9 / 7.33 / 9.08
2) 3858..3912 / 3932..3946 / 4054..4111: 3.1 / 6.83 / 8.91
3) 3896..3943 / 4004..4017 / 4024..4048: -1.6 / 6.95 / 9.46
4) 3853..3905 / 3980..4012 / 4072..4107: -4.6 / 6.6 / 8.83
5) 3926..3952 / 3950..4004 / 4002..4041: 3.4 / 6.18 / 9.84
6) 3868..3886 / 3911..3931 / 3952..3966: -3.1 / 6.07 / 6.84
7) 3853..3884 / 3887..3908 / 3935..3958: -0.5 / 6.58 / 7.18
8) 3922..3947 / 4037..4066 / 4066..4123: -3.3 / 6.02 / 8.94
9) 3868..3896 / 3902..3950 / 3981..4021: 2.3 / 6.21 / 9.37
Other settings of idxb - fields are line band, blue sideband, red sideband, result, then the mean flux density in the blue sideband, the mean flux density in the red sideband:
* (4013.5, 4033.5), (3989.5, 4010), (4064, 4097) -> -0.085 mag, 9.29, 9.22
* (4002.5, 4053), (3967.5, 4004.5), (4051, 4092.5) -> -0.151 mag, 7.7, 9.18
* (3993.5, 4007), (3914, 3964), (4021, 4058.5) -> -0.149 mag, 6.81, 9.31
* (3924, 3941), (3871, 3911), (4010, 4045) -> 0.341 mag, 6.58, 9.88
